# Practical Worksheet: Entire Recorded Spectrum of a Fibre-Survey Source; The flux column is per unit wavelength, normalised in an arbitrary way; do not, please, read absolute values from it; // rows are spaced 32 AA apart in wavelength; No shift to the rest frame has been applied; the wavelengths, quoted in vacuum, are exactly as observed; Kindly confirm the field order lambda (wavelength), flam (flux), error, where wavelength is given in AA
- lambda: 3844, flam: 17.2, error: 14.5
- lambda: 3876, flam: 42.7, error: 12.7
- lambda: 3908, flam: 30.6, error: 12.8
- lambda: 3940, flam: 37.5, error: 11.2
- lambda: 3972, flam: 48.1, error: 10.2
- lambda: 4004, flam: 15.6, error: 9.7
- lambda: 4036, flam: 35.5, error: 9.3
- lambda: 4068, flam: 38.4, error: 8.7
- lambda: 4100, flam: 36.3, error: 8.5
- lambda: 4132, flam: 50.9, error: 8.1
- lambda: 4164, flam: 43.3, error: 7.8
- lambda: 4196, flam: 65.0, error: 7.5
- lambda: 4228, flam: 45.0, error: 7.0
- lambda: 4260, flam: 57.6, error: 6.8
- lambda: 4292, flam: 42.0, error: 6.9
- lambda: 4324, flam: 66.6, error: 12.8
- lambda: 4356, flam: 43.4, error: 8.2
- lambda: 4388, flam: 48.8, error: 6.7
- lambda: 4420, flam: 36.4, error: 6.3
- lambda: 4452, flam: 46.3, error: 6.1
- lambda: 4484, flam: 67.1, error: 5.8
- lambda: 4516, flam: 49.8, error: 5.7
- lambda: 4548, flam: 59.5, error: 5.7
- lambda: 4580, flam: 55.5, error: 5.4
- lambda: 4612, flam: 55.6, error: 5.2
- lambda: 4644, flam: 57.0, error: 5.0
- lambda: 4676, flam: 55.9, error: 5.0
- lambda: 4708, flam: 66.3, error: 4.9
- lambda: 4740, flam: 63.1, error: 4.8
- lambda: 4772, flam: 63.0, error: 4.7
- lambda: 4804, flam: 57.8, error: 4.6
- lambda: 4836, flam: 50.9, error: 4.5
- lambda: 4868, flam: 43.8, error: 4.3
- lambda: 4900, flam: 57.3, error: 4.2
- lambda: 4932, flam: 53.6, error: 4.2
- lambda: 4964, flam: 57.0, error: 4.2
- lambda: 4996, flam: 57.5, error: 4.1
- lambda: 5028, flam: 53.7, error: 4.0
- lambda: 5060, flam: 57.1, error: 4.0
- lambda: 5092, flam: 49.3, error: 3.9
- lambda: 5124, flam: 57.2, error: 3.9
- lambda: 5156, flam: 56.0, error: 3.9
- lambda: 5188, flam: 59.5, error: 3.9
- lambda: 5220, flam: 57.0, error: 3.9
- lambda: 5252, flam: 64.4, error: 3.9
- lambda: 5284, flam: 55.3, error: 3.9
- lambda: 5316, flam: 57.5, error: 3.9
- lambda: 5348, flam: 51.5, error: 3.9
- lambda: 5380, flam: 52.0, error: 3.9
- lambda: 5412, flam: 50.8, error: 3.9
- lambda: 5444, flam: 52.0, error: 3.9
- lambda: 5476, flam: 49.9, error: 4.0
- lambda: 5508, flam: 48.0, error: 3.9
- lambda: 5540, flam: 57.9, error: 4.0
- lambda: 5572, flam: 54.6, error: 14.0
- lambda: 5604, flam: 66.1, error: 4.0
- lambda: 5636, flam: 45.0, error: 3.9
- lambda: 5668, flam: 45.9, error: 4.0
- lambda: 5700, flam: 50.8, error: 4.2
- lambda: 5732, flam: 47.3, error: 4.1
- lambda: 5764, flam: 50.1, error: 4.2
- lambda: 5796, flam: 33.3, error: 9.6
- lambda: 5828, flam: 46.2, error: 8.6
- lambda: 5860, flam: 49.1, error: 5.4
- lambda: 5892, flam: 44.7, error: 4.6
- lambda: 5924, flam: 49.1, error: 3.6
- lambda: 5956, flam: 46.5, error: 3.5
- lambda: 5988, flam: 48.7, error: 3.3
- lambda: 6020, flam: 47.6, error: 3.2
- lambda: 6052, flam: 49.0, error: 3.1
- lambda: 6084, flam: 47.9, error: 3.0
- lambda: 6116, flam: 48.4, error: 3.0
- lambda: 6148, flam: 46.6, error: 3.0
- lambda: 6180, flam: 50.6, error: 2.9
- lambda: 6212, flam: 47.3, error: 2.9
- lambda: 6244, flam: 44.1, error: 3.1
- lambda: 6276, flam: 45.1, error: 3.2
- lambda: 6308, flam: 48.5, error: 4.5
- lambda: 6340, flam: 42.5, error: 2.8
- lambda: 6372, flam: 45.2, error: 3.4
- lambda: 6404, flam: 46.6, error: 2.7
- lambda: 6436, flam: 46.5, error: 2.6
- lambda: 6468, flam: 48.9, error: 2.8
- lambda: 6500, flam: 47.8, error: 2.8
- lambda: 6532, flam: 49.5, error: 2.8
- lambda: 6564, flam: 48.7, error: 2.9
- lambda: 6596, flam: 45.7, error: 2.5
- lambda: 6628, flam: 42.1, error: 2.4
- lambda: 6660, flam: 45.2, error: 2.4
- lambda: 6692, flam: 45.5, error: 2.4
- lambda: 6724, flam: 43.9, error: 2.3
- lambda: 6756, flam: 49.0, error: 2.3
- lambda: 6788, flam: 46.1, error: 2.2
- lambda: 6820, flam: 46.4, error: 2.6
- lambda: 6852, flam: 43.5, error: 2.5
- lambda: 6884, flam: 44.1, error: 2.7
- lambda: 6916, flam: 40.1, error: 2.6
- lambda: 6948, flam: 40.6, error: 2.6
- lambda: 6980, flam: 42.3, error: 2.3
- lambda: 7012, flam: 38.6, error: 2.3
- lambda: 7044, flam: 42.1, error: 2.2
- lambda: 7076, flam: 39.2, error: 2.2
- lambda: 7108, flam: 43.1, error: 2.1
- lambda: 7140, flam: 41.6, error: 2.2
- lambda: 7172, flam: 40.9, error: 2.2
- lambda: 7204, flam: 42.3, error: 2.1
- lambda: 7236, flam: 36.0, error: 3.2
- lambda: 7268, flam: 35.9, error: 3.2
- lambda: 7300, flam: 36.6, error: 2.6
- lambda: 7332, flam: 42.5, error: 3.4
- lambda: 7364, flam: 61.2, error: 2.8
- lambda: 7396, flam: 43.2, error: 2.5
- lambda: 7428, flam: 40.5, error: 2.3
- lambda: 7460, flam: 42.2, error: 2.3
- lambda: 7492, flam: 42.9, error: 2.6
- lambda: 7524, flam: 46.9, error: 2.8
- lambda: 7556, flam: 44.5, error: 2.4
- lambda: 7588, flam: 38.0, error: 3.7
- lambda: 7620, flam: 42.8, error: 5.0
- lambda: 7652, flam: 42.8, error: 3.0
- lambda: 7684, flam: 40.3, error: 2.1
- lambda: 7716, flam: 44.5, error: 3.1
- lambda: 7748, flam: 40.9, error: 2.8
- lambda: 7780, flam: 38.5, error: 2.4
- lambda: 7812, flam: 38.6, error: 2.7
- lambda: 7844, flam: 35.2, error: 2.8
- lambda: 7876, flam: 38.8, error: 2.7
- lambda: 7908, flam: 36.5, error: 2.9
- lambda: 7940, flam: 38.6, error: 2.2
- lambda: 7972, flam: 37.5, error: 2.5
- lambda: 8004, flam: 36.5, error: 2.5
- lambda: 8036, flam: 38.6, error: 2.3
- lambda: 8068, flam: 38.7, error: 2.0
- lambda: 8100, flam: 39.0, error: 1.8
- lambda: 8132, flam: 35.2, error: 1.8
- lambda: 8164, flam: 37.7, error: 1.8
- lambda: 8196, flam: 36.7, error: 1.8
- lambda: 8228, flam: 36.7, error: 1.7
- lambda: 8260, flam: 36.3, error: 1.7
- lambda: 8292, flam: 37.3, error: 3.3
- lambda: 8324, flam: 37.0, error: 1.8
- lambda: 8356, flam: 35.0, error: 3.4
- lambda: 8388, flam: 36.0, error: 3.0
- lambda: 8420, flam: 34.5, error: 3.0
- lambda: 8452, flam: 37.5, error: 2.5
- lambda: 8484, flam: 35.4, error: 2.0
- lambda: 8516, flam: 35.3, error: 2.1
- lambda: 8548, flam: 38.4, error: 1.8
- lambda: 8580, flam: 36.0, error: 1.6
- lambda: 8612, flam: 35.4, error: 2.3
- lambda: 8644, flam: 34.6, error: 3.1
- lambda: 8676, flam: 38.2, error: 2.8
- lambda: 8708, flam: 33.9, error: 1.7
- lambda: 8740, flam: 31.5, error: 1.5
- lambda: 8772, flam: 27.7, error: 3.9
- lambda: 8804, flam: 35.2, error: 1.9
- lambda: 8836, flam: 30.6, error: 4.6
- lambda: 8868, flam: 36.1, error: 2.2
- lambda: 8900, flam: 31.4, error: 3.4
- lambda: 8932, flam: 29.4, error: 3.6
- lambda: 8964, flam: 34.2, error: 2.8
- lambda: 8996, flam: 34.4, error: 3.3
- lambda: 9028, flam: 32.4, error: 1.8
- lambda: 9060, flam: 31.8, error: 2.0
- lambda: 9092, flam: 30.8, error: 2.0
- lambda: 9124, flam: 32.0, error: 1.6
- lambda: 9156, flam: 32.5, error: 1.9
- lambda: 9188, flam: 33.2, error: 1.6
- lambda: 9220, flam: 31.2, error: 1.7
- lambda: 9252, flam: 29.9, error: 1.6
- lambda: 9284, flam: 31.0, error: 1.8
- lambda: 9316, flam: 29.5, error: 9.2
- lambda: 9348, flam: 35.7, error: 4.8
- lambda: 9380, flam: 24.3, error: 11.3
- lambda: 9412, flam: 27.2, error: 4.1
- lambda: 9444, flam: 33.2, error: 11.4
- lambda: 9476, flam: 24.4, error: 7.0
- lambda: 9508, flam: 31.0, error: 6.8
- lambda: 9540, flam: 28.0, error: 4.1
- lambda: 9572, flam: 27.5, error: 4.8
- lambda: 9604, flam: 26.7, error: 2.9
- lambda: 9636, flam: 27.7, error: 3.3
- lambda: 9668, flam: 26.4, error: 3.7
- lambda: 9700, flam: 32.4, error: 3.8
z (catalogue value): 0.12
